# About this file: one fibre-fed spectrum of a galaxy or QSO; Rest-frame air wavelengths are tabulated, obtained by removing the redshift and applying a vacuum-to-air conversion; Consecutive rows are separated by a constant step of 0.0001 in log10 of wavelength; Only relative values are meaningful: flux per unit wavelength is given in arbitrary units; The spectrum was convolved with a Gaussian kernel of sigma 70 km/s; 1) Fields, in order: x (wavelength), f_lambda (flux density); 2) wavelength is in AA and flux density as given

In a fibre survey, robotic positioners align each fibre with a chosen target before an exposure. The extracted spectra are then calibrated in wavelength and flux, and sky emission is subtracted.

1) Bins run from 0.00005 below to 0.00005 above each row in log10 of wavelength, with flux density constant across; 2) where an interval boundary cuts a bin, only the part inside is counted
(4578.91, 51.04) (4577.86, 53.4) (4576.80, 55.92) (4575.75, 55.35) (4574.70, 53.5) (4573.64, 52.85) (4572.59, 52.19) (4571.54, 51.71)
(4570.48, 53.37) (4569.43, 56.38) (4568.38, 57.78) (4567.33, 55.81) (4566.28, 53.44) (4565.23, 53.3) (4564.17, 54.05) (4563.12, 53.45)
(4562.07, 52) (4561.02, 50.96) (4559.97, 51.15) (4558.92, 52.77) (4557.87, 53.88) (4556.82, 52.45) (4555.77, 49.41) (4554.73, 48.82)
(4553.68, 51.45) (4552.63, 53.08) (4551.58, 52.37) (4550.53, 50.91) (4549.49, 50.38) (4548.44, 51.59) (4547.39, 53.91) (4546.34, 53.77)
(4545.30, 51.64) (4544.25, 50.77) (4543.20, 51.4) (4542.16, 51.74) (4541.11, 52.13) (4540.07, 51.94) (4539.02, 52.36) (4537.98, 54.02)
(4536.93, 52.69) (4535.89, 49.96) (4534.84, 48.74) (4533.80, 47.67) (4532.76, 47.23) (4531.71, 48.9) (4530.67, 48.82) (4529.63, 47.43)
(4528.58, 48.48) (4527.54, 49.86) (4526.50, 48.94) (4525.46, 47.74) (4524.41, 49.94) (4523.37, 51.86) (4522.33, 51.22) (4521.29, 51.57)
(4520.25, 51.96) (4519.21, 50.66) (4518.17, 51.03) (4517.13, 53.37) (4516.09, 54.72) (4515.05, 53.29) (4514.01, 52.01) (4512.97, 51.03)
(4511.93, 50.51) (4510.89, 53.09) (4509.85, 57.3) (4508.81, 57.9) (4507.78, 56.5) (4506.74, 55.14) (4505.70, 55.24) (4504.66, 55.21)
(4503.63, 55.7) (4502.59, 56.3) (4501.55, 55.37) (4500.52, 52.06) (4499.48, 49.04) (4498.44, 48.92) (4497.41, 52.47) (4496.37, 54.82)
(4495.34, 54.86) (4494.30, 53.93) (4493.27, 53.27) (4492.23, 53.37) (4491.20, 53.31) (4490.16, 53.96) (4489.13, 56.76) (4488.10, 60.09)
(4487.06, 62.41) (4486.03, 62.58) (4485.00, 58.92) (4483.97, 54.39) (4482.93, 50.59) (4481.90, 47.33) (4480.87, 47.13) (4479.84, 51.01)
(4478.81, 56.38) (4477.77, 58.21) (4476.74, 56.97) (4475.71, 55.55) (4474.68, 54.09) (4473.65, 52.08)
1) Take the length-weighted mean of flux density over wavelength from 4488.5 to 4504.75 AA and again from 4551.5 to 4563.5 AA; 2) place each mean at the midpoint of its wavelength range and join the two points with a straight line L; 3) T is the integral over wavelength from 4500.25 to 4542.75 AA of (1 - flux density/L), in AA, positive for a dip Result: 0.77 AA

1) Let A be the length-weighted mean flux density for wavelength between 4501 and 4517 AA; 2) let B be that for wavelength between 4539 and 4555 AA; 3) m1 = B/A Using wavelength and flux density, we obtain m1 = 0.95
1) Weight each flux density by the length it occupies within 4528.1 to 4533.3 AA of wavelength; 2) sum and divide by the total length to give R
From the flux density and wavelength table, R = 48.1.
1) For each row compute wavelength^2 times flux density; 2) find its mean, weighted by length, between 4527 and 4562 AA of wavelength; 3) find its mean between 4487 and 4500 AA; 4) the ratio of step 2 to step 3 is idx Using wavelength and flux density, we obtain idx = 0.96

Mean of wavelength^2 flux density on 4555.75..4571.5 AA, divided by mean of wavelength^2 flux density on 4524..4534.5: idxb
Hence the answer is 1.12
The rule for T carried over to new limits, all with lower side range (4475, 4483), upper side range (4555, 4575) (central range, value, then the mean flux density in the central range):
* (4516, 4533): 0.9 AA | 50.1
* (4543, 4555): 0.3 AA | 51.7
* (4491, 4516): -0.3 AA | 53.8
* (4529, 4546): 0.8 AA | 50.5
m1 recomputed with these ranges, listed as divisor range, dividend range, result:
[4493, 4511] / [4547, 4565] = 0.96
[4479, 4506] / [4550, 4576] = 0.98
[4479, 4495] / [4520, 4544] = 0.92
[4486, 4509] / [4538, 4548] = 0.95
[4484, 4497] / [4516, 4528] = 0.90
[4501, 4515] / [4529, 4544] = 0.92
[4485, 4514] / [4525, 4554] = 0.92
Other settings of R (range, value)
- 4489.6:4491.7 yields 53.7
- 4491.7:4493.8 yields 53.4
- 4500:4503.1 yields 54.6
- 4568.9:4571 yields 55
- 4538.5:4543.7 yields 52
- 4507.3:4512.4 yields 55.1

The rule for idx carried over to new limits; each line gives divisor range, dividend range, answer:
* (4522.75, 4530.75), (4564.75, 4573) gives 1.13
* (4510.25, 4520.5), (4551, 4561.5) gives 1.01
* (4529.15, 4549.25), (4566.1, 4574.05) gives 1.08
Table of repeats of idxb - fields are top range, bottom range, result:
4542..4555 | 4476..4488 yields 0.96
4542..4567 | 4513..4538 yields 1.05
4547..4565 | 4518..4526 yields 1.04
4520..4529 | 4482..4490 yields 0.89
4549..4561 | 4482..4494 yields 0.95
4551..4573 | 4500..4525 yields 1.01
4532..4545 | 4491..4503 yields 0.98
